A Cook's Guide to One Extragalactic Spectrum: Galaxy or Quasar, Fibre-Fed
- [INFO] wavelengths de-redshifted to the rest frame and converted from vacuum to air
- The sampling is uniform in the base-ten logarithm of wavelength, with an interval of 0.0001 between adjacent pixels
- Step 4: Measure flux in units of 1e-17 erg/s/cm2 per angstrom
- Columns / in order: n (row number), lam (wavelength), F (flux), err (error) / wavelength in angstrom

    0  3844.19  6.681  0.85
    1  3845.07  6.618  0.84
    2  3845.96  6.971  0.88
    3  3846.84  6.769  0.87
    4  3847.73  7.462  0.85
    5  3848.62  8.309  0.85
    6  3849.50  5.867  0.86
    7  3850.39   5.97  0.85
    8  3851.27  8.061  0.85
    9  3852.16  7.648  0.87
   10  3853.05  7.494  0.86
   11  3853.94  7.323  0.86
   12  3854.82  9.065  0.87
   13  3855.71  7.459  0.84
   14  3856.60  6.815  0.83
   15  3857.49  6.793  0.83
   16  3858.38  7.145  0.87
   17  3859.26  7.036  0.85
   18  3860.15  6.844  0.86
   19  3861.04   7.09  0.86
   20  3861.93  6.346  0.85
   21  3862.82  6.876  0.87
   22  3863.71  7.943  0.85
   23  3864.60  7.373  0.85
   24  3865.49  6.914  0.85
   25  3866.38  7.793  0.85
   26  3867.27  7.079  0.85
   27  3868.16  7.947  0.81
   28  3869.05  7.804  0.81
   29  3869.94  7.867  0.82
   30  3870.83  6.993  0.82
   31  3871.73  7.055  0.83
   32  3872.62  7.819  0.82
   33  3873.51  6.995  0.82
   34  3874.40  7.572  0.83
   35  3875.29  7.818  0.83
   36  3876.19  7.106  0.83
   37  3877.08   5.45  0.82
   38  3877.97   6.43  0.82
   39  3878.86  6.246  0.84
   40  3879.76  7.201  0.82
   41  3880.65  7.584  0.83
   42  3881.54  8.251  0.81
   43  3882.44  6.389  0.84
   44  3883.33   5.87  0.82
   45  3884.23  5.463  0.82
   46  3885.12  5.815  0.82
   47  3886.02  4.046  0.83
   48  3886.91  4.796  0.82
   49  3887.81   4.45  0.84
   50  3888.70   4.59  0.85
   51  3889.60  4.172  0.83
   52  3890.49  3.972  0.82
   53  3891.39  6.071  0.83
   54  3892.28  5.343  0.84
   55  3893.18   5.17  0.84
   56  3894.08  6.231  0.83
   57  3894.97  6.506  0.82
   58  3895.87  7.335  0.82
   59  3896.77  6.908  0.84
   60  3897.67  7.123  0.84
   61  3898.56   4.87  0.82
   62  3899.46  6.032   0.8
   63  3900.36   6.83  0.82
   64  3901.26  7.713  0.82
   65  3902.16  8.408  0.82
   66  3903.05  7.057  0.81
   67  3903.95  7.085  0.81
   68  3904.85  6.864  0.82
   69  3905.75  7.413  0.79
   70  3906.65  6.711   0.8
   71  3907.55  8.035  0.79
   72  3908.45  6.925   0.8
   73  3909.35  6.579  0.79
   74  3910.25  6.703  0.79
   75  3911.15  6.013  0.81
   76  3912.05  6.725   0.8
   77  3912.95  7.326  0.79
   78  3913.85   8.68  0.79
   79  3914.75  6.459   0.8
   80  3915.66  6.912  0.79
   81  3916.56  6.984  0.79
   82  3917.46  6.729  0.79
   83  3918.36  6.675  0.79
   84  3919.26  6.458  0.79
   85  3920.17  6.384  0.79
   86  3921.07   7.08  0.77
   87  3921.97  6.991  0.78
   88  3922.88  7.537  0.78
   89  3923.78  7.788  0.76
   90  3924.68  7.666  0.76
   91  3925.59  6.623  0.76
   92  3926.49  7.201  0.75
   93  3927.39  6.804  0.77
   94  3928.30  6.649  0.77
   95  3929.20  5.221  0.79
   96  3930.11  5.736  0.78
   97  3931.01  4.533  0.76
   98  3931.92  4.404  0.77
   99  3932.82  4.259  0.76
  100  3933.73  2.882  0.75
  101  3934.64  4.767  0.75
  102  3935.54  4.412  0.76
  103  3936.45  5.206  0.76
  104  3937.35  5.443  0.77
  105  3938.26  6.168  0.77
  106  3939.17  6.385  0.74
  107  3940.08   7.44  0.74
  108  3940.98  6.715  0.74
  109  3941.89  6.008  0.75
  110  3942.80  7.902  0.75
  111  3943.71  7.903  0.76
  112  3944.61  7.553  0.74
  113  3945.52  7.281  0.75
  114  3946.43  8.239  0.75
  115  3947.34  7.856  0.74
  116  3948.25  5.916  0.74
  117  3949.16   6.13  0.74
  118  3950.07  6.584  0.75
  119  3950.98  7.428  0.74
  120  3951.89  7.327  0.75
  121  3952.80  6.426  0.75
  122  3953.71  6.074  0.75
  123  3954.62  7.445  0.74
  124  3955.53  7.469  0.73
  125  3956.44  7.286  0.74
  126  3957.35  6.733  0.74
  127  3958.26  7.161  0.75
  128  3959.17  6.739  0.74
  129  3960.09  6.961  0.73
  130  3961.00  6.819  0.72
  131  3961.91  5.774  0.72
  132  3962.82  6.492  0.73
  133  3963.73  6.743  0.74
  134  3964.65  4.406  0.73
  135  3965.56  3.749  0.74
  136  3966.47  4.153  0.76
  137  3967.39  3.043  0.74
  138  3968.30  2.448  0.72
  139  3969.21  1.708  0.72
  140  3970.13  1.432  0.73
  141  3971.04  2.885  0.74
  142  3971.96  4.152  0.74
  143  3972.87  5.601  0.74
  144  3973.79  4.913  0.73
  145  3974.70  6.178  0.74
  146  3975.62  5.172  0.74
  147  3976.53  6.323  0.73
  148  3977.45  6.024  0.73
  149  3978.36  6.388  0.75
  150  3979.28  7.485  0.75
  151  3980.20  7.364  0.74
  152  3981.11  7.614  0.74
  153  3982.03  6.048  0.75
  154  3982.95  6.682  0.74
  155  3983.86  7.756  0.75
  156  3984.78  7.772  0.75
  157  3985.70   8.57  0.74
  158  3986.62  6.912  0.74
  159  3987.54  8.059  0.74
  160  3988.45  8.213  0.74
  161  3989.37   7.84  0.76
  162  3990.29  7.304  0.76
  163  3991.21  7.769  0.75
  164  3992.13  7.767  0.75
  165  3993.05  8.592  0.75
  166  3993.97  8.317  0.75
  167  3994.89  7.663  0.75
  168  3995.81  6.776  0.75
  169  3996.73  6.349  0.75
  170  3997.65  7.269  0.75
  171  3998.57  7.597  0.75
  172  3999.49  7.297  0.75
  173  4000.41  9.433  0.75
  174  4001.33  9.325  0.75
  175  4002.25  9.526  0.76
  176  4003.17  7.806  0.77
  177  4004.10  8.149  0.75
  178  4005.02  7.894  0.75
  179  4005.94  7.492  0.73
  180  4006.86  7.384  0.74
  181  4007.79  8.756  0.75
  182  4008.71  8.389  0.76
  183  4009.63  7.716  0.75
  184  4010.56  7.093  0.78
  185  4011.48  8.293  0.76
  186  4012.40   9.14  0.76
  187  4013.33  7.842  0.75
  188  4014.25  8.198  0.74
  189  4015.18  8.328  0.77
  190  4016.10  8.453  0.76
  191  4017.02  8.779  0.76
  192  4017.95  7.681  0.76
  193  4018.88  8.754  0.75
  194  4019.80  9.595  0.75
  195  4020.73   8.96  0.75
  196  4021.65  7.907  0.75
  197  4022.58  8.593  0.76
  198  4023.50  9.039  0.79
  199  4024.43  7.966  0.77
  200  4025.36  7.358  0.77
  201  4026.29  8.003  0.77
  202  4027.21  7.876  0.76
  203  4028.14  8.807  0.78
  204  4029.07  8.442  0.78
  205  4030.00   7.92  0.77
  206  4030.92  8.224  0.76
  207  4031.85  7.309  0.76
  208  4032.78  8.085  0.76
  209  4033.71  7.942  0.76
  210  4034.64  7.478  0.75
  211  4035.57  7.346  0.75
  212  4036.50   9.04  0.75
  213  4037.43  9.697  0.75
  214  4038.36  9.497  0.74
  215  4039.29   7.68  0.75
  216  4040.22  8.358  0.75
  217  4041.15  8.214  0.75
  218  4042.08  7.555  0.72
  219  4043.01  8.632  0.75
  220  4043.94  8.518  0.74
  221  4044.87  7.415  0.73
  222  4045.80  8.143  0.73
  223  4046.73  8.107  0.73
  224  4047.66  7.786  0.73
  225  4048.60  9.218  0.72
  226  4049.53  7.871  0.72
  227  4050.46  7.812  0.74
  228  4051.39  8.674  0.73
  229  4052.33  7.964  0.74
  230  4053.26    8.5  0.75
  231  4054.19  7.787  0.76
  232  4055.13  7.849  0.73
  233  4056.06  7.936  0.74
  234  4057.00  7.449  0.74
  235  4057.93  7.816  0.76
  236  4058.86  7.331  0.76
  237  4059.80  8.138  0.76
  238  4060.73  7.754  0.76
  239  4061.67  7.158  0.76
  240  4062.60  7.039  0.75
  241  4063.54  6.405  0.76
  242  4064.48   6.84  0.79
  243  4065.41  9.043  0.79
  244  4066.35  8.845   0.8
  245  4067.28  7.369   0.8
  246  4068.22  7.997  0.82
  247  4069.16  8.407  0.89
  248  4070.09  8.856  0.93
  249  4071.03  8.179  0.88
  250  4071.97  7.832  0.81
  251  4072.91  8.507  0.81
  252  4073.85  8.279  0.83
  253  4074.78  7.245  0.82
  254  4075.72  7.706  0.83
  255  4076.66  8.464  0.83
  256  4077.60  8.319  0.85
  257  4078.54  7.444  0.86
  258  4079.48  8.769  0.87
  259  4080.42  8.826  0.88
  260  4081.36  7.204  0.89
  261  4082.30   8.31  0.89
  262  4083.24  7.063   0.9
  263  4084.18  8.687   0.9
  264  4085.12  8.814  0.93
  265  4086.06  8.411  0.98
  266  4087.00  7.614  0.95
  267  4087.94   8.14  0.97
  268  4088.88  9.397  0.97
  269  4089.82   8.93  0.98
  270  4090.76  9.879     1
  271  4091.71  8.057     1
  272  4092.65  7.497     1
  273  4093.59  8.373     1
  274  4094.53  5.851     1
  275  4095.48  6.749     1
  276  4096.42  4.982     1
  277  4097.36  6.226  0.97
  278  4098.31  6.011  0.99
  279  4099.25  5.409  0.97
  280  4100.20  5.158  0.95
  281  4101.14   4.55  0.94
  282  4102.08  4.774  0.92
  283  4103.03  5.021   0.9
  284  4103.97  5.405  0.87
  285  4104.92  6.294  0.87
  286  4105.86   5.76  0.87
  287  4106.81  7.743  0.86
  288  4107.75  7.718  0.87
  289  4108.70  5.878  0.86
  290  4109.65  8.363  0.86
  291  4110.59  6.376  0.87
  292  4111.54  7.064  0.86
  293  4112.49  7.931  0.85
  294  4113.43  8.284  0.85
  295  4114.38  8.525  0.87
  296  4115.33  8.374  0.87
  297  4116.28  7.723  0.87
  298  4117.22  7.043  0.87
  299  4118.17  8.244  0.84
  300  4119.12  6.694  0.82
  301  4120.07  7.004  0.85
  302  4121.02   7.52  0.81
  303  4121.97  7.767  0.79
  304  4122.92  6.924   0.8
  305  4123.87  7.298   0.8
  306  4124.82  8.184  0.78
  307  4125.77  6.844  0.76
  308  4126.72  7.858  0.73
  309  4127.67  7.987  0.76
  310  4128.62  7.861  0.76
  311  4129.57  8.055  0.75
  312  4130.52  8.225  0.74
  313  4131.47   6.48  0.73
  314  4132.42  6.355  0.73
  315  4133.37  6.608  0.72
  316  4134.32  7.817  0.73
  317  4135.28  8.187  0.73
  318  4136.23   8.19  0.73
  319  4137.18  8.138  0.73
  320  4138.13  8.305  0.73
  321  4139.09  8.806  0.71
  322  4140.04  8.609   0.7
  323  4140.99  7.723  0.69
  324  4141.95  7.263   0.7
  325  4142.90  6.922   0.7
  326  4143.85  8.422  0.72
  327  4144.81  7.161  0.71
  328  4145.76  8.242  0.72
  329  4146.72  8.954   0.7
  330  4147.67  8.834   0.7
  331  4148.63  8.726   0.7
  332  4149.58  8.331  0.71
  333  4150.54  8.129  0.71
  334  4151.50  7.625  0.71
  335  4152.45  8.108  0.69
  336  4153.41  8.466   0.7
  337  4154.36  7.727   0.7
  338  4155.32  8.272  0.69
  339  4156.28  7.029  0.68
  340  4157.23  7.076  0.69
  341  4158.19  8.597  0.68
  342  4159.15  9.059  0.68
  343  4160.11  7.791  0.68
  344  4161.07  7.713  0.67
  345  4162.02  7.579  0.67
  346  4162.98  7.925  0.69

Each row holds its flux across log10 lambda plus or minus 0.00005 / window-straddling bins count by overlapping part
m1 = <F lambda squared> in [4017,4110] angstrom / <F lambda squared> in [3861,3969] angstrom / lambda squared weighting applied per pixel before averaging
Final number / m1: 1.30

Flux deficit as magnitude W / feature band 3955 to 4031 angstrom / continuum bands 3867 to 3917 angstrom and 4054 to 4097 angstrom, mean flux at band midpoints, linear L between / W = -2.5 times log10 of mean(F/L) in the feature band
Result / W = 0.03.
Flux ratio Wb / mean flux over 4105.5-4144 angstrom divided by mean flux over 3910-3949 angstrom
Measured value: 1.17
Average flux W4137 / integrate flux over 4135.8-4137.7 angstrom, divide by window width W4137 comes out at 8.19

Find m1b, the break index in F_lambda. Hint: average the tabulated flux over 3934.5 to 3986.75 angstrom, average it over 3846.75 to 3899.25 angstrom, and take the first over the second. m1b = 0.92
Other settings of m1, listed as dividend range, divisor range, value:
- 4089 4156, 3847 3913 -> 1.24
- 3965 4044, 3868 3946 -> 1.20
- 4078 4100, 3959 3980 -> 1.61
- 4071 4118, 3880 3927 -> 1.24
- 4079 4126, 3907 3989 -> 1.25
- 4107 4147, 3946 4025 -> 1.16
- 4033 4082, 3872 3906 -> 1.38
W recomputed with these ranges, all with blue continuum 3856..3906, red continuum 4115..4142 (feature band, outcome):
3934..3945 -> 0.10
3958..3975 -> 0.41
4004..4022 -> -0.15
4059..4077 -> -0.07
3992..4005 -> -0.13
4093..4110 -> 0.23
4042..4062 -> -0.09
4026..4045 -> -0.13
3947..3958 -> 0.01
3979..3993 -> -0.08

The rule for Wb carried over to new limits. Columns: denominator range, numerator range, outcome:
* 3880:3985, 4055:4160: 1.23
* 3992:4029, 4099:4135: 0.86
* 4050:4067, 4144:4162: 1.04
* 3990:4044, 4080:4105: 0.87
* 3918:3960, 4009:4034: 1.27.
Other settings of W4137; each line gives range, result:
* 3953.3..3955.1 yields 6.79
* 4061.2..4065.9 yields 7.3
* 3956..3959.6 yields 6.99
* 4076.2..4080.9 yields 8.35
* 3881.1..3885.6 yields 6.33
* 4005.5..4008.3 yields 7.88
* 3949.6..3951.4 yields 6.99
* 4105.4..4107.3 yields 6.77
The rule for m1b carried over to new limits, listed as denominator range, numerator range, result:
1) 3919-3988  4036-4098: 1.30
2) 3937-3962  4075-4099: 1.13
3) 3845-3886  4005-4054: 1.16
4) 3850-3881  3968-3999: 0.89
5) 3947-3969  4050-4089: 1.32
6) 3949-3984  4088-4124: 1.21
